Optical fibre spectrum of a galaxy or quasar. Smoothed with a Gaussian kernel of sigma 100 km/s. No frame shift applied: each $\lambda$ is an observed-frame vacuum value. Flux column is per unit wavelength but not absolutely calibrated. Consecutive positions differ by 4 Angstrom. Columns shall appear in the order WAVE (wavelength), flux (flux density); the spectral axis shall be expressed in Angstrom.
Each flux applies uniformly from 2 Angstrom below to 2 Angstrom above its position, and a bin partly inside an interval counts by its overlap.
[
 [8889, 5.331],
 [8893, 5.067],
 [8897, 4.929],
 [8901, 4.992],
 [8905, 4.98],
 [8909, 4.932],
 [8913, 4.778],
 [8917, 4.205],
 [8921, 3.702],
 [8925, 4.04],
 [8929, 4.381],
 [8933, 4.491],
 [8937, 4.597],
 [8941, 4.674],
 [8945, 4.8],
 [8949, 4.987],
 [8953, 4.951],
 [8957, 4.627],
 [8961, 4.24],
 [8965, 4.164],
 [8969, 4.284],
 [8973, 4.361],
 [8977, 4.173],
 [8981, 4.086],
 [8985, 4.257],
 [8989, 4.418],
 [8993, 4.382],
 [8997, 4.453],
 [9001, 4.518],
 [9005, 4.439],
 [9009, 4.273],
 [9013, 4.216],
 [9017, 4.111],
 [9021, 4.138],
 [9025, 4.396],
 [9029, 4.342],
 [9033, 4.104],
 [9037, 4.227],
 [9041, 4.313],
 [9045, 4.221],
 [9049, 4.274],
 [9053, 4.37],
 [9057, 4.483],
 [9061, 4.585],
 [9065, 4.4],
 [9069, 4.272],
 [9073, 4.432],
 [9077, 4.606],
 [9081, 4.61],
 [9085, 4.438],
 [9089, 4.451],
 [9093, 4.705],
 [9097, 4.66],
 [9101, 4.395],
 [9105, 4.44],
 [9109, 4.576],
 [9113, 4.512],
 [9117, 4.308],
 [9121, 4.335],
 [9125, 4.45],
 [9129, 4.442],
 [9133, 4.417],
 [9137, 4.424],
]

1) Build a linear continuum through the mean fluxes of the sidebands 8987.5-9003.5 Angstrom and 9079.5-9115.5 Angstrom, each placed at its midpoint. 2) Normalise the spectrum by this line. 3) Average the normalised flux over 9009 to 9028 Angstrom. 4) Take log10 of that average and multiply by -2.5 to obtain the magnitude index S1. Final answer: 0.06 mag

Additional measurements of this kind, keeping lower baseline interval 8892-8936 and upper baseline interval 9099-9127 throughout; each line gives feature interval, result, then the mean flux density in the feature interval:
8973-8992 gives 0.068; 4.25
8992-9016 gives 0.035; 4.37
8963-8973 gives 0.071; 4.25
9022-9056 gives 0.050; 4.28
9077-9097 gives -0.028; 4.57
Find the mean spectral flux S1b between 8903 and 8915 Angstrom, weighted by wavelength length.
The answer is 4.9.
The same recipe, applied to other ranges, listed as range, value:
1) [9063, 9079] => 4.43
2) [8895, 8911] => 4.96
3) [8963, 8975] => 4.27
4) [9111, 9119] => 4.41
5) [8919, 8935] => 4.15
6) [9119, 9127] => 4.39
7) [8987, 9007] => 4.44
